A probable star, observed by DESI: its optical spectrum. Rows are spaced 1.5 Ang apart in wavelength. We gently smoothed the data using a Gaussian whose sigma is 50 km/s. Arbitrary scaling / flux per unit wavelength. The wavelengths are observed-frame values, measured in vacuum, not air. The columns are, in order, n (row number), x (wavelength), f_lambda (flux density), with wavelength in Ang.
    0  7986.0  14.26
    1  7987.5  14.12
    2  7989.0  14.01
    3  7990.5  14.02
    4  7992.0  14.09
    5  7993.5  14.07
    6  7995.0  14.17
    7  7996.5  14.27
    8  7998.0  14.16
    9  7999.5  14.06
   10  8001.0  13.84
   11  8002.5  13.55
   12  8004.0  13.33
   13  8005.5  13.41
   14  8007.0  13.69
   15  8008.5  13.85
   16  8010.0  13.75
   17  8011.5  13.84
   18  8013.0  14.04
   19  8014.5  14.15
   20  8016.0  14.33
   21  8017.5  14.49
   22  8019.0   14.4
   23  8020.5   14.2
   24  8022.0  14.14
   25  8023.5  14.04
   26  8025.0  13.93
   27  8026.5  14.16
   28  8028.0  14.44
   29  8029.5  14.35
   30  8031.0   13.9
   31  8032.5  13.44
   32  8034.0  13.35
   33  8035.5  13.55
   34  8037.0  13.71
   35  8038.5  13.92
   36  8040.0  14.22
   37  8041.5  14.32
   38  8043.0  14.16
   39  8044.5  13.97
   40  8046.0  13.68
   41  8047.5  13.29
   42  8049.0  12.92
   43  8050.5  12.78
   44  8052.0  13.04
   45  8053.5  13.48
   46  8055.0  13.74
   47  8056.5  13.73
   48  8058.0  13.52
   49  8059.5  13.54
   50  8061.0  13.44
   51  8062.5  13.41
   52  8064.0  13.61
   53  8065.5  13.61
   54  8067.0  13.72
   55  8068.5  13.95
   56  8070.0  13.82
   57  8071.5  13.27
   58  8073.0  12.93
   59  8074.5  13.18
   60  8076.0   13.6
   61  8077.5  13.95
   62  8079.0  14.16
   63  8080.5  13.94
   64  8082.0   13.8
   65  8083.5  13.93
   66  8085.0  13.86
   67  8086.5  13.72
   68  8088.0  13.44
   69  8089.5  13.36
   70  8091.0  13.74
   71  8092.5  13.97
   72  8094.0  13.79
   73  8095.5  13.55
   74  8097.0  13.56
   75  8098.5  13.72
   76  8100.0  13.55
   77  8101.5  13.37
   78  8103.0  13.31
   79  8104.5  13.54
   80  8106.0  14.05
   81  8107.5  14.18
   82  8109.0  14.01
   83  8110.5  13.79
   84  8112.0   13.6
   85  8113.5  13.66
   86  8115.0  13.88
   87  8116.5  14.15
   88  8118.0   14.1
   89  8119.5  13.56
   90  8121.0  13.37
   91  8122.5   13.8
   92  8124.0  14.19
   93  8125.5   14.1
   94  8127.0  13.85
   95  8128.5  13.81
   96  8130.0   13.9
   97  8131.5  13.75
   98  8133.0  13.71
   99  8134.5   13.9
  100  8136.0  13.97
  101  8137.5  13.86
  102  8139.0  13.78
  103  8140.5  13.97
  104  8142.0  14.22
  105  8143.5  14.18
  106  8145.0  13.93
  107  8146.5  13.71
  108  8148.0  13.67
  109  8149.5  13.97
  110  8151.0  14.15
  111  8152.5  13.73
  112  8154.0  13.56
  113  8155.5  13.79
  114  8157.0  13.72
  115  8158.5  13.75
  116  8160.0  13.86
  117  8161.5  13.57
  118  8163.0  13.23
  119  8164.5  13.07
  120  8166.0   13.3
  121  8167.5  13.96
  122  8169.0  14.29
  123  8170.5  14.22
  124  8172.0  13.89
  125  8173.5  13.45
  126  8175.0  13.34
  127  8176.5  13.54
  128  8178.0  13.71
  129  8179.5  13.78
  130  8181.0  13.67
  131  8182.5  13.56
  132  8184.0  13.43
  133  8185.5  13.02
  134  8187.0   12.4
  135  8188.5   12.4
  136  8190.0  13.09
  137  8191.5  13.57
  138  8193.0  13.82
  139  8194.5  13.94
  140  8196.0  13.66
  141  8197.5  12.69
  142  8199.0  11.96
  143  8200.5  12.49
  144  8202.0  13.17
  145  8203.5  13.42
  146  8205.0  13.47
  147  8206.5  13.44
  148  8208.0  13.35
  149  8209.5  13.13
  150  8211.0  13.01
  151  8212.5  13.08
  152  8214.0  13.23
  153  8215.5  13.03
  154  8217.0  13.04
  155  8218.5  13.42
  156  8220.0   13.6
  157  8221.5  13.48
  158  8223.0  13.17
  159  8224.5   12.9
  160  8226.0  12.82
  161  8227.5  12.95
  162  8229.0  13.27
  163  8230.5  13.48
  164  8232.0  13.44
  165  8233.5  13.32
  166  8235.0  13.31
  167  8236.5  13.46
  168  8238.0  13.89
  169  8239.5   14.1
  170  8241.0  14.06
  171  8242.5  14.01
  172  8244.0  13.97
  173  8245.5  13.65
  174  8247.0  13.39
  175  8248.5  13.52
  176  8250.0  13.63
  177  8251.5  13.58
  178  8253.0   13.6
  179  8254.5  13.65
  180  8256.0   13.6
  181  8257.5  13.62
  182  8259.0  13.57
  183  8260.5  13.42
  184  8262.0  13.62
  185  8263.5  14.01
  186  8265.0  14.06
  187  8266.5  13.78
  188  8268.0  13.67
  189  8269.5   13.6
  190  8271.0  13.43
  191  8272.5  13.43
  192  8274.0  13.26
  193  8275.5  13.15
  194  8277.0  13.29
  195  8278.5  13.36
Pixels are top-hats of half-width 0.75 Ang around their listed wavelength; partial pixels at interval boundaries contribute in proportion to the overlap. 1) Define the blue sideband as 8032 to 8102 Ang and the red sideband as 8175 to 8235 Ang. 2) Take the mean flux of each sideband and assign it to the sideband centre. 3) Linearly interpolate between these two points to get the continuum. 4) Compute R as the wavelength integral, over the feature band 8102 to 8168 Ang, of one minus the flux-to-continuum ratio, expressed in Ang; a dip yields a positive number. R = -1.8 Ang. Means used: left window 13.6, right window 13.2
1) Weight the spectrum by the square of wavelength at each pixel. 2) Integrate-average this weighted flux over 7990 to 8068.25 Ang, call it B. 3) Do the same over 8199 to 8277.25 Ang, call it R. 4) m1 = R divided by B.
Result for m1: 1.02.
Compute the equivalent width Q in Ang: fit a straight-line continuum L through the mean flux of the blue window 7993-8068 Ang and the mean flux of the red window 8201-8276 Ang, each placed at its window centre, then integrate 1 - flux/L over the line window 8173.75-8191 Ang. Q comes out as 0.4 Ang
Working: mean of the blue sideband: 13.8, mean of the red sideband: 13.5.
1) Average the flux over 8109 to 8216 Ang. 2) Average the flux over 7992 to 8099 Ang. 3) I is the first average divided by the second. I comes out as 0.99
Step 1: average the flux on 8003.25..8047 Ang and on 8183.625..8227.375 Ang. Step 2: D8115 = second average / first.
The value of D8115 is 0.9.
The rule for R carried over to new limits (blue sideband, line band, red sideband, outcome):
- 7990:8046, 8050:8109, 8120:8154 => 1.3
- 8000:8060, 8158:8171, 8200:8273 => -0.1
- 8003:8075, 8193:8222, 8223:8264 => 0.8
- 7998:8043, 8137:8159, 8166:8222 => -0.6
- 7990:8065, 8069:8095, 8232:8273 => 0.2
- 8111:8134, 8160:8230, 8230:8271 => 2.2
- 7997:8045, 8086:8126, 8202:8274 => 0.1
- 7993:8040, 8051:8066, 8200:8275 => 0.4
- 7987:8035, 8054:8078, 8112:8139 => 0.6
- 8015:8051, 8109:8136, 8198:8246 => -0.4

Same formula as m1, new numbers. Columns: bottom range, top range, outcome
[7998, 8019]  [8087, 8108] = 1.00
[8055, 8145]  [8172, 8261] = 1.00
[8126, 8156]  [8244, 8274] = 1.01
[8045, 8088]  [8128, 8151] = 1.04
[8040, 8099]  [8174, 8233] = 1.00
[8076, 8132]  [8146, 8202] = 0.99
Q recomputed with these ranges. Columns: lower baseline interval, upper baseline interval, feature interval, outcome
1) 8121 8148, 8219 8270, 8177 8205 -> 1.0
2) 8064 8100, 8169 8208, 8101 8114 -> -0.1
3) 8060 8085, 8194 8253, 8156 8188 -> -0.2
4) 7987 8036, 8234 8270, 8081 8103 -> 0.4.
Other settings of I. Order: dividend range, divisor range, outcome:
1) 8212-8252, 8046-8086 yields 0.99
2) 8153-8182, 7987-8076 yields 0.99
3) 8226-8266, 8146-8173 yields 0.99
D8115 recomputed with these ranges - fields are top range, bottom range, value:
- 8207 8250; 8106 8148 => 0.97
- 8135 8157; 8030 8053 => 1.02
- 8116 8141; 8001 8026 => 0.99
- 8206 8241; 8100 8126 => 0.97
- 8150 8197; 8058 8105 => 1.00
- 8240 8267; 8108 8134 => 0.99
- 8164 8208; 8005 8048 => 0.96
